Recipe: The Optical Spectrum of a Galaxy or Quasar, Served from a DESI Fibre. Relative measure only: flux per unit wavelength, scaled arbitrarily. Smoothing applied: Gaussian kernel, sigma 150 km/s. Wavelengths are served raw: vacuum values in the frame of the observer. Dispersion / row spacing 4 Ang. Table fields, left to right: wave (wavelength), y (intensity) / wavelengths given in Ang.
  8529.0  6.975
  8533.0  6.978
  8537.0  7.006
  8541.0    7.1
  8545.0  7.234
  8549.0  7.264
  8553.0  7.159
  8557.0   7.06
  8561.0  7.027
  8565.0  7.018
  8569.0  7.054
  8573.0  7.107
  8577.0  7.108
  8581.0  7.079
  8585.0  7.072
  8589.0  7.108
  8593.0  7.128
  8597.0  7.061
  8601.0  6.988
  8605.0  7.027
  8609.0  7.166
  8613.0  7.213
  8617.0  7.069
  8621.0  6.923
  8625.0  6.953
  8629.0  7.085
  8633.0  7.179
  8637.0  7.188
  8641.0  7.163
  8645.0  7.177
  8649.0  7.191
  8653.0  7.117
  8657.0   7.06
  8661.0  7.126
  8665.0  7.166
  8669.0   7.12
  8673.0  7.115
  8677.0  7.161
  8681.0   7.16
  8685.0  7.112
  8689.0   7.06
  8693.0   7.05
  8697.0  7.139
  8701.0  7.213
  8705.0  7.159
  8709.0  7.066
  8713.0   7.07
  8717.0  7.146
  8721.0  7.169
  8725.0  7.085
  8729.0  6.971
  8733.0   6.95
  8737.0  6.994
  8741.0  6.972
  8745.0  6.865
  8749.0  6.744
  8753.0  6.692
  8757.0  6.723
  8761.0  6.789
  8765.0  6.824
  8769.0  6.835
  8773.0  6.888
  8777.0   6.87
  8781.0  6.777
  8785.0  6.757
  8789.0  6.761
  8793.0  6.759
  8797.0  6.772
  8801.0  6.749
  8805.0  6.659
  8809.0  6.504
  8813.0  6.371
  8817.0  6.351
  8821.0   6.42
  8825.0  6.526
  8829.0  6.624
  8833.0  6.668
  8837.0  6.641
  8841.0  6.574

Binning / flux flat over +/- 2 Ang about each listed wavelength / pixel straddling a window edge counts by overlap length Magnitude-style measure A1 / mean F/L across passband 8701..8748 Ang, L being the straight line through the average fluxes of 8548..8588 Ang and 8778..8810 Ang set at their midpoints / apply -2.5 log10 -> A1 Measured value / -0.03 mag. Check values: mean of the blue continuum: 7.09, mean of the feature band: 7.04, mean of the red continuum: 6.73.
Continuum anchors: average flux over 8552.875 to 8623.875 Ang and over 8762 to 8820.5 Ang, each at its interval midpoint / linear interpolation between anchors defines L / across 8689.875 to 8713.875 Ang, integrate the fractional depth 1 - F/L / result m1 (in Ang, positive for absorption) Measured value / -0.9 Ang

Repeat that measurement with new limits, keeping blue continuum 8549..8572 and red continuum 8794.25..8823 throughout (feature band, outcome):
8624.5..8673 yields -1.7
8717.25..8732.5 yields -0.8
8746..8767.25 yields -0.3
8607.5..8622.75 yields -0.3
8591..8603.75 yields -0.1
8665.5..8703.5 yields -1.7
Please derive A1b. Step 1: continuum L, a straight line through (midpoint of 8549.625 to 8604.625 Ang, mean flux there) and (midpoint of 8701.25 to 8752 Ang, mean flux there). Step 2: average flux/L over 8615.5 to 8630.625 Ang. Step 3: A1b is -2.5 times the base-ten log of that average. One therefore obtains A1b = 0.01 mag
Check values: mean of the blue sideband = 7.08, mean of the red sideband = 7.02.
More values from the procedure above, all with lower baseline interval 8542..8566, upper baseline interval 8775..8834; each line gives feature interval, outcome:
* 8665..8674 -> -0.035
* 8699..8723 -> -0.049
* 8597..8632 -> -0.007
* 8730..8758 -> -0.016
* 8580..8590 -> -0.002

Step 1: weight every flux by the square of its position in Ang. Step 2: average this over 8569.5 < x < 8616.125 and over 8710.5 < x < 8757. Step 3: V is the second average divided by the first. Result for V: 1.01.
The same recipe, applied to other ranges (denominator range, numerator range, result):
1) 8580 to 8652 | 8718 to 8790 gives 1.00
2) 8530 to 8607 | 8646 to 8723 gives 1.03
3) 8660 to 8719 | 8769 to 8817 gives 0.96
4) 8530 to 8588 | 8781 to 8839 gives 0.99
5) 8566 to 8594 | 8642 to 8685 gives 1.03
